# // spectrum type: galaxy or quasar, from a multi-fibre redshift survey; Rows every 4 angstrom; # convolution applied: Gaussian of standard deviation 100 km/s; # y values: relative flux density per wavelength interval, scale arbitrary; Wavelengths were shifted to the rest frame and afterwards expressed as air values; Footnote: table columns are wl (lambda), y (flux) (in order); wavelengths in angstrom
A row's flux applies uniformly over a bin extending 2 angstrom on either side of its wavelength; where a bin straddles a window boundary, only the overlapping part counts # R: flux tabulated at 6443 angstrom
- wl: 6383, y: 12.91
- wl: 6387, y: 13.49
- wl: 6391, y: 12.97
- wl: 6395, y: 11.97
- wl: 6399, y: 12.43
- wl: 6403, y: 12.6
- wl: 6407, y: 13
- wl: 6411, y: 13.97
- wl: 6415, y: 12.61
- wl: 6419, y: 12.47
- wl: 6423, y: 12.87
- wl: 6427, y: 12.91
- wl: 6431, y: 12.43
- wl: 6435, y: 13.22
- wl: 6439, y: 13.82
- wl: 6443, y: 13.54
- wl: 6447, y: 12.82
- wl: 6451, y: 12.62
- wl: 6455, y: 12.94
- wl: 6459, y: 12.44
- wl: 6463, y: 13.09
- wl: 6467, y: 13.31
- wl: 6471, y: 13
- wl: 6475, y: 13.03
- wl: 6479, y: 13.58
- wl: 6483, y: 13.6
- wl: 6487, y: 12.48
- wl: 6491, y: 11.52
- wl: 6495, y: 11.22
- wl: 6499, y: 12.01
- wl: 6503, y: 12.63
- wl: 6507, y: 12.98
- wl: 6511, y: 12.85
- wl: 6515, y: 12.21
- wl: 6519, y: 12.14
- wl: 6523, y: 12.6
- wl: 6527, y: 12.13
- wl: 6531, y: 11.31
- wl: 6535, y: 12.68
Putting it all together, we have 13.54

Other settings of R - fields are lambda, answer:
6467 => 13.31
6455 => 12.94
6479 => 13.58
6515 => 12.21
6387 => 13.49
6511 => 12.85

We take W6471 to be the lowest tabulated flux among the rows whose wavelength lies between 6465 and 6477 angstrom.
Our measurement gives 13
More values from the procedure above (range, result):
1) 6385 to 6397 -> 11.97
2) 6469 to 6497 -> 11.22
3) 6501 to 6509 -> 12.63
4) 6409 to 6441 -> 12.43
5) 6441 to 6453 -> 12.62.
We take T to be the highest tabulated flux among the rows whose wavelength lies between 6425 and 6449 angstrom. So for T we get 13.82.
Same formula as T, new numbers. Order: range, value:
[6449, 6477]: 13.31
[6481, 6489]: 13.6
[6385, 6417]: 13.97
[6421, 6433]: 12.91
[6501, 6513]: 12.98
